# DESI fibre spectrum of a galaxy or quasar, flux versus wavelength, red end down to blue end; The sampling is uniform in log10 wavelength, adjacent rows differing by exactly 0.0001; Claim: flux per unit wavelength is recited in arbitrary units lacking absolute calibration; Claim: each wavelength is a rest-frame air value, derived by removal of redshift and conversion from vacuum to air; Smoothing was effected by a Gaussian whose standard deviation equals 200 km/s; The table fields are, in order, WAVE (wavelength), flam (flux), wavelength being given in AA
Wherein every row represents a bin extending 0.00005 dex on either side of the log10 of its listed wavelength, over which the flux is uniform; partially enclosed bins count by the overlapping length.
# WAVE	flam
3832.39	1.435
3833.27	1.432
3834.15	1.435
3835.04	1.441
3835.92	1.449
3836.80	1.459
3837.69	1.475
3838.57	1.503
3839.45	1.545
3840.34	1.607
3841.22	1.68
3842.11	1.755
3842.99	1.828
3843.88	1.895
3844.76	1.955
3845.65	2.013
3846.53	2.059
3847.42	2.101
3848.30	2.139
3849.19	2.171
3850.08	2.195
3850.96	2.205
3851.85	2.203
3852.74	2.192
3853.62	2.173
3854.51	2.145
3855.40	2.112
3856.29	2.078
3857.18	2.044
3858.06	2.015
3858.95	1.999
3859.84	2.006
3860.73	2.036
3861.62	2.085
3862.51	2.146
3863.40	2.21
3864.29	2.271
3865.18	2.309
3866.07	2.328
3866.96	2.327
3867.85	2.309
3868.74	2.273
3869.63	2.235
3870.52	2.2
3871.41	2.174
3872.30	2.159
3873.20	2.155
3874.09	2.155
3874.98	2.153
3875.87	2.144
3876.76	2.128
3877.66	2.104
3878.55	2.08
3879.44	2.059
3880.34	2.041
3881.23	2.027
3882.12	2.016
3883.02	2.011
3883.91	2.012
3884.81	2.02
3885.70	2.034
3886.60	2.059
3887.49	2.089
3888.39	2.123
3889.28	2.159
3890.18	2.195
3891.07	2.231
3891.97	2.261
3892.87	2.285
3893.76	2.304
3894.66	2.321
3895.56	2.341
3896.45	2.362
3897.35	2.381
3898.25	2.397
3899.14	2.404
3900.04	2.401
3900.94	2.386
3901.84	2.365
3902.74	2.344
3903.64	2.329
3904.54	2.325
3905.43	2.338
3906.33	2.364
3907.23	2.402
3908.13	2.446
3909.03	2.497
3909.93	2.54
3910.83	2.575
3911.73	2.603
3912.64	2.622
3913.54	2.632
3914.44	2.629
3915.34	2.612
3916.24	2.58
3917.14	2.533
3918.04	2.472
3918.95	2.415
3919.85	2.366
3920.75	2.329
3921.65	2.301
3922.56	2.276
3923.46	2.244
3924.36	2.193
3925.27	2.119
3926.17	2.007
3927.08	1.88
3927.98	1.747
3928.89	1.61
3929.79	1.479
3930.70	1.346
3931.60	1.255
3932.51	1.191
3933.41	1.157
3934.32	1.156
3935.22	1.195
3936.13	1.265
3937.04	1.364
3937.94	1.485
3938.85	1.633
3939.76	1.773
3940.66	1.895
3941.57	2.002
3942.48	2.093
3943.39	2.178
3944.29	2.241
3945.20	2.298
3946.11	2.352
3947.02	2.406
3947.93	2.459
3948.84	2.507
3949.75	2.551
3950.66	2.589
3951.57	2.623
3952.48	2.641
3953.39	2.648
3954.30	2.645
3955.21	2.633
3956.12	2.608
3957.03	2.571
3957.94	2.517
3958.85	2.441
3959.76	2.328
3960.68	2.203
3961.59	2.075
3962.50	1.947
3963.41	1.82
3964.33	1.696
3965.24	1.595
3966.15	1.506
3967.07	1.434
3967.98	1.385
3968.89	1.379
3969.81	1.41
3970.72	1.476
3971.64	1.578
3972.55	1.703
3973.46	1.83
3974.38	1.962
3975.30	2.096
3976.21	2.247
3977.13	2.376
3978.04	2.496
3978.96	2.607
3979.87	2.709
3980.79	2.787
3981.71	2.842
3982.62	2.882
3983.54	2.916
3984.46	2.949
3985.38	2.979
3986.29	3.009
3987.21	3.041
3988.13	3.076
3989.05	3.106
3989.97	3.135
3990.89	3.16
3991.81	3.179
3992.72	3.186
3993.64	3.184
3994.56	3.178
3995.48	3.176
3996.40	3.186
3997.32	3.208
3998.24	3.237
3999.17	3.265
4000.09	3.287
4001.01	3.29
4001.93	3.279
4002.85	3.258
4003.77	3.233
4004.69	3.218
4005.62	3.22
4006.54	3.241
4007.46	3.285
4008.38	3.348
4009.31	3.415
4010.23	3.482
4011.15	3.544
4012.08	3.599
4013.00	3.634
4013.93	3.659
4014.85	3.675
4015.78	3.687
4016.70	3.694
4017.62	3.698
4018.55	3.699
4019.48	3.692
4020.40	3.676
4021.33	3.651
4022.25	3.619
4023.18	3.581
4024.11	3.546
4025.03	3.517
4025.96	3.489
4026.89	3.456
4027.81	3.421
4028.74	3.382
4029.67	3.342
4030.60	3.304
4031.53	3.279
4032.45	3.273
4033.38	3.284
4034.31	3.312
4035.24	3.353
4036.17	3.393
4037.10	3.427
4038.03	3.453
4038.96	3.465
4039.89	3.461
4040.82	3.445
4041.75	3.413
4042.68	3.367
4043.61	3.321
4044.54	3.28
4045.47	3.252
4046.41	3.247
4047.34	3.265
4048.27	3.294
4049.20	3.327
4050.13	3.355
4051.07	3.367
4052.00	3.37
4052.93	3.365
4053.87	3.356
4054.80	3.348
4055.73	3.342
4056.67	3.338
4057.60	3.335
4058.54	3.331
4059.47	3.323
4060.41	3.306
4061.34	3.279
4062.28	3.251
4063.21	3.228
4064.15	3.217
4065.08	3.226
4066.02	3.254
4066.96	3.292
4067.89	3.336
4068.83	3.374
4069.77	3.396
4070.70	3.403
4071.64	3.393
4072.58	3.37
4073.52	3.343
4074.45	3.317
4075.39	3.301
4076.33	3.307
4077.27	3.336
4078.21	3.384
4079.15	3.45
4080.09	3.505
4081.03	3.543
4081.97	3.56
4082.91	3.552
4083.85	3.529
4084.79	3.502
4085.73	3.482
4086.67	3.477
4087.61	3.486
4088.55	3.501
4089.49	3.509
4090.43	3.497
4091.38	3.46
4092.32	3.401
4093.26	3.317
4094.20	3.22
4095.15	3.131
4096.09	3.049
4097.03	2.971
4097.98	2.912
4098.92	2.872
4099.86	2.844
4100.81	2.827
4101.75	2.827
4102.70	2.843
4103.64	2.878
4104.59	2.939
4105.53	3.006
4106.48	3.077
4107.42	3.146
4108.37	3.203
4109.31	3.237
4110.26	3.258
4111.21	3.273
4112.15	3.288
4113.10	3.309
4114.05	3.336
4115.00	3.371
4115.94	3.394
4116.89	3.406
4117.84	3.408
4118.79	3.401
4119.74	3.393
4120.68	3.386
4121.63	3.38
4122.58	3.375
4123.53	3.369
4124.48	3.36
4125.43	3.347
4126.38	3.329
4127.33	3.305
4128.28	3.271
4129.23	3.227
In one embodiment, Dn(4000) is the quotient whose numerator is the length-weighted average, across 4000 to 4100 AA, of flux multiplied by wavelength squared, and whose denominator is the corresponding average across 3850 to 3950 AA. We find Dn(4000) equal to 1.7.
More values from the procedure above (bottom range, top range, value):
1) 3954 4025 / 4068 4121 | 1.21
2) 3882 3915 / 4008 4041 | 1.60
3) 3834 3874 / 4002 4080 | 1.86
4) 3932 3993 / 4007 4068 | 1.59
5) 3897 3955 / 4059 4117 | 1.63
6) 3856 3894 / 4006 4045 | 1.75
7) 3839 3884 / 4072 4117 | 1.76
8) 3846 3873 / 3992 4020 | 1.69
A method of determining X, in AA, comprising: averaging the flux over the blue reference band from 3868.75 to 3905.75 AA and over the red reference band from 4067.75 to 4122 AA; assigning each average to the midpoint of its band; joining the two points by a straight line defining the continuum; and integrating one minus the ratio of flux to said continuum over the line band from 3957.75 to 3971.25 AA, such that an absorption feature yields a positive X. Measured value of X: 4.2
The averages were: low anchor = 2.2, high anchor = 3.29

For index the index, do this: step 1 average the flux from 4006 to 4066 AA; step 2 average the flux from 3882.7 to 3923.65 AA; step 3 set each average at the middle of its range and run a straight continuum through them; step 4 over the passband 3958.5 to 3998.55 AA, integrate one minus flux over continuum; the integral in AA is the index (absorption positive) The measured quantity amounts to 7.06 AA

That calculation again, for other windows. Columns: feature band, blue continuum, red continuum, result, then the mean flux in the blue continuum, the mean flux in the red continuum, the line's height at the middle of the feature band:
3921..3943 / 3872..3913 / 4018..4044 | 7.54 AA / 2.25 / 3.45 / 2.6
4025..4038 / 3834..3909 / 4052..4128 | -1.72 AA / 2.11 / 3.29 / 2.98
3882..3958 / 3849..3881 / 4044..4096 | 8.61 AA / 2.16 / 3.36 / 2.48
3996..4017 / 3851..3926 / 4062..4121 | -3.93 AA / 2.26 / 3.28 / 2.85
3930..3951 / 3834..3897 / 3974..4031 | 6.75 AA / 2.06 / 3.22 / 2.69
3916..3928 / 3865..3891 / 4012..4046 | 1.27 AA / 2.14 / 3.48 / 2.53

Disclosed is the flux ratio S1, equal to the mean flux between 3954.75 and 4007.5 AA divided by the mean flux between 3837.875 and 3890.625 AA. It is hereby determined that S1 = 1.25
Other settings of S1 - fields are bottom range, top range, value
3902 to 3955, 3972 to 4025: 1.46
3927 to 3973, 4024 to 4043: 1.77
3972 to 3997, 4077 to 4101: 1.20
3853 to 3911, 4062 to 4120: 1.48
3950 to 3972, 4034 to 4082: 1.61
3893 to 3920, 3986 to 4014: 1.34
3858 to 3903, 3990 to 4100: 1.54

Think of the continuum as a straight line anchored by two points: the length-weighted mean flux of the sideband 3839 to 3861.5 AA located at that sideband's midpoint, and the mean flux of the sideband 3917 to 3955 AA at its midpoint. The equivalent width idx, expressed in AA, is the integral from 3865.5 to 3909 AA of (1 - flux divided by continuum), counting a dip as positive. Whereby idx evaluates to -4.6 AA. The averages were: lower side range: 2.01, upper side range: 2.02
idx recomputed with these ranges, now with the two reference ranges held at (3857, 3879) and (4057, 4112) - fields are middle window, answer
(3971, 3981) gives 1.94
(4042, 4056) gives -1.08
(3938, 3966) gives 3.74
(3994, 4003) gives -1.29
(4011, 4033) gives -4.45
